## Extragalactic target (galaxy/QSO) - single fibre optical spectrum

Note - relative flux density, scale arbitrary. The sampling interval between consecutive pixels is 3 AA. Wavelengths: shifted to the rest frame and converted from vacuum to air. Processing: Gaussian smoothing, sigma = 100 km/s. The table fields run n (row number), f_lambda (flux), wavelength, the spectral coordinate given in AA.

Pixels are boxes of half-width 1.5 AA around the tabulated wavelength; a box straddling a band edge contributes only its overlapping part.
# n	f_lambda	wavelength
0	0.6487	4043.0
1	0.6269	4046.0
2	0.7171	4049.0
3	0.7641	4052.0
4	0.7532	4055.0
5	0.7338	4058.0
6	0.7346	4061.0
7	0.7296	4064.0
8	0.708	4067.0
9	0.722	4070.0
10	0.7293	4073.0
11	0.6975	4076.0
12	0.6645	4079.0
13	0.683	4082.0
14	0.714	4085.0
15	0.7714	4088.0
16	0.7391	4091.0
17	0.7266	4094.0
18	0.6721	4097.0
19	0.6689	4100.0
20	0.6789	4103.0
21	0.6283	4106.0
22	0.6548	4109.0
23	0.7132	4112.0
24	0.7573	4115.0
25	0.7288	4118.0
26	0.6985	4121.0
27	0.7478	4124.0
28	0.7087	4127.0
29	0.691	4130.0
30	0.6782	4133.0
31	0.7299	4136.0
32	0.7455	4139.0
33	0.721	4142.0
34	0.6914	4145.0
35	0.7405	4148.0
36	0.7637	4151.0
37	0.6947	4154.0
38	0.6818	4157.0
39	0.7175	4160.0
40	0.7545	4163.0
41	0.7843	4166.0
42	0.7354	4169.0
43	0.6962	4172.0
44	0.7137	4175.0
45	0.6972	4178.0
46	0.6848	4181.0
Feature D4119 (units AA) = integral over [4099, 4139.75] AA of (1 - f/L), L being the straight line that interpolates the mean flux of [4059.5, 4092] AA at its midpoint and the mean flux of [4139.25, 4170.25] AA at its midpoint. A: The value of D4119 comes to 1.2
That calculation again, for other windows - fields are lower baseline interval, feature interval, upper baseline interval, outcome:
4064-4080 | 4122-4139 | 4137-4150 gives 0.2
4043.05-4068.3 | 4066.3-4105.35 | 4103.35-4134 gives 0.3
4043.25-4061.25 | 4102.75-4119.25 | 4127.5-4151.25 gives 0.5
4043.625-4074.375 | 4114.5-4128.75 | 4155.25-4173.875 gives 0.0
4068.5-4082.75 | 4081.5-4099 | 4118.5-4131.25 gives -0.4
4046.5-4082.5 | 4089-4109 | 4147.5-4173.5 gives 1.0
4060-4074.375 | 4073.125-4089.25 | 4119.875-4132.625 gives 0.3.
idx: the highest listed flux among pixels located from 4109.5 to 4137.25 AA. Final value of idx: 0.7573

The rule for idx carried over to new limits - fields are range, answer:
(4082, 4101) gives 0.7714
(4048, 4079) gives 0.7641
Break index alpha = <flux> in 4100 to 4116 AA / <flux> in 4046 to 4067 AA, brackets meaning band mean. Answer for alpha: 0.94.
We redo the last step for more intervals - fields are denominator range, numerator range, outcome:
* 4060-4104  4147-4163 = 1.02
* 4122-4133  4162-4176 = 1.04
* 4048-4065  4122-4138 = 0.96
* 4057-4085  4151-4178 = 1.02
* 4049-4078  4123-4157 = 0.98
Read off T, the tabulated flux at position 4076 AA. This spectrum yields 0.6975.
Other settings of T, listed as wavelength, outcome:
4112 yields 0.7132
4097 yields 0.6721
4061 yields 0.7346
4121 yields 0.6985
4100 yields 0.6689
